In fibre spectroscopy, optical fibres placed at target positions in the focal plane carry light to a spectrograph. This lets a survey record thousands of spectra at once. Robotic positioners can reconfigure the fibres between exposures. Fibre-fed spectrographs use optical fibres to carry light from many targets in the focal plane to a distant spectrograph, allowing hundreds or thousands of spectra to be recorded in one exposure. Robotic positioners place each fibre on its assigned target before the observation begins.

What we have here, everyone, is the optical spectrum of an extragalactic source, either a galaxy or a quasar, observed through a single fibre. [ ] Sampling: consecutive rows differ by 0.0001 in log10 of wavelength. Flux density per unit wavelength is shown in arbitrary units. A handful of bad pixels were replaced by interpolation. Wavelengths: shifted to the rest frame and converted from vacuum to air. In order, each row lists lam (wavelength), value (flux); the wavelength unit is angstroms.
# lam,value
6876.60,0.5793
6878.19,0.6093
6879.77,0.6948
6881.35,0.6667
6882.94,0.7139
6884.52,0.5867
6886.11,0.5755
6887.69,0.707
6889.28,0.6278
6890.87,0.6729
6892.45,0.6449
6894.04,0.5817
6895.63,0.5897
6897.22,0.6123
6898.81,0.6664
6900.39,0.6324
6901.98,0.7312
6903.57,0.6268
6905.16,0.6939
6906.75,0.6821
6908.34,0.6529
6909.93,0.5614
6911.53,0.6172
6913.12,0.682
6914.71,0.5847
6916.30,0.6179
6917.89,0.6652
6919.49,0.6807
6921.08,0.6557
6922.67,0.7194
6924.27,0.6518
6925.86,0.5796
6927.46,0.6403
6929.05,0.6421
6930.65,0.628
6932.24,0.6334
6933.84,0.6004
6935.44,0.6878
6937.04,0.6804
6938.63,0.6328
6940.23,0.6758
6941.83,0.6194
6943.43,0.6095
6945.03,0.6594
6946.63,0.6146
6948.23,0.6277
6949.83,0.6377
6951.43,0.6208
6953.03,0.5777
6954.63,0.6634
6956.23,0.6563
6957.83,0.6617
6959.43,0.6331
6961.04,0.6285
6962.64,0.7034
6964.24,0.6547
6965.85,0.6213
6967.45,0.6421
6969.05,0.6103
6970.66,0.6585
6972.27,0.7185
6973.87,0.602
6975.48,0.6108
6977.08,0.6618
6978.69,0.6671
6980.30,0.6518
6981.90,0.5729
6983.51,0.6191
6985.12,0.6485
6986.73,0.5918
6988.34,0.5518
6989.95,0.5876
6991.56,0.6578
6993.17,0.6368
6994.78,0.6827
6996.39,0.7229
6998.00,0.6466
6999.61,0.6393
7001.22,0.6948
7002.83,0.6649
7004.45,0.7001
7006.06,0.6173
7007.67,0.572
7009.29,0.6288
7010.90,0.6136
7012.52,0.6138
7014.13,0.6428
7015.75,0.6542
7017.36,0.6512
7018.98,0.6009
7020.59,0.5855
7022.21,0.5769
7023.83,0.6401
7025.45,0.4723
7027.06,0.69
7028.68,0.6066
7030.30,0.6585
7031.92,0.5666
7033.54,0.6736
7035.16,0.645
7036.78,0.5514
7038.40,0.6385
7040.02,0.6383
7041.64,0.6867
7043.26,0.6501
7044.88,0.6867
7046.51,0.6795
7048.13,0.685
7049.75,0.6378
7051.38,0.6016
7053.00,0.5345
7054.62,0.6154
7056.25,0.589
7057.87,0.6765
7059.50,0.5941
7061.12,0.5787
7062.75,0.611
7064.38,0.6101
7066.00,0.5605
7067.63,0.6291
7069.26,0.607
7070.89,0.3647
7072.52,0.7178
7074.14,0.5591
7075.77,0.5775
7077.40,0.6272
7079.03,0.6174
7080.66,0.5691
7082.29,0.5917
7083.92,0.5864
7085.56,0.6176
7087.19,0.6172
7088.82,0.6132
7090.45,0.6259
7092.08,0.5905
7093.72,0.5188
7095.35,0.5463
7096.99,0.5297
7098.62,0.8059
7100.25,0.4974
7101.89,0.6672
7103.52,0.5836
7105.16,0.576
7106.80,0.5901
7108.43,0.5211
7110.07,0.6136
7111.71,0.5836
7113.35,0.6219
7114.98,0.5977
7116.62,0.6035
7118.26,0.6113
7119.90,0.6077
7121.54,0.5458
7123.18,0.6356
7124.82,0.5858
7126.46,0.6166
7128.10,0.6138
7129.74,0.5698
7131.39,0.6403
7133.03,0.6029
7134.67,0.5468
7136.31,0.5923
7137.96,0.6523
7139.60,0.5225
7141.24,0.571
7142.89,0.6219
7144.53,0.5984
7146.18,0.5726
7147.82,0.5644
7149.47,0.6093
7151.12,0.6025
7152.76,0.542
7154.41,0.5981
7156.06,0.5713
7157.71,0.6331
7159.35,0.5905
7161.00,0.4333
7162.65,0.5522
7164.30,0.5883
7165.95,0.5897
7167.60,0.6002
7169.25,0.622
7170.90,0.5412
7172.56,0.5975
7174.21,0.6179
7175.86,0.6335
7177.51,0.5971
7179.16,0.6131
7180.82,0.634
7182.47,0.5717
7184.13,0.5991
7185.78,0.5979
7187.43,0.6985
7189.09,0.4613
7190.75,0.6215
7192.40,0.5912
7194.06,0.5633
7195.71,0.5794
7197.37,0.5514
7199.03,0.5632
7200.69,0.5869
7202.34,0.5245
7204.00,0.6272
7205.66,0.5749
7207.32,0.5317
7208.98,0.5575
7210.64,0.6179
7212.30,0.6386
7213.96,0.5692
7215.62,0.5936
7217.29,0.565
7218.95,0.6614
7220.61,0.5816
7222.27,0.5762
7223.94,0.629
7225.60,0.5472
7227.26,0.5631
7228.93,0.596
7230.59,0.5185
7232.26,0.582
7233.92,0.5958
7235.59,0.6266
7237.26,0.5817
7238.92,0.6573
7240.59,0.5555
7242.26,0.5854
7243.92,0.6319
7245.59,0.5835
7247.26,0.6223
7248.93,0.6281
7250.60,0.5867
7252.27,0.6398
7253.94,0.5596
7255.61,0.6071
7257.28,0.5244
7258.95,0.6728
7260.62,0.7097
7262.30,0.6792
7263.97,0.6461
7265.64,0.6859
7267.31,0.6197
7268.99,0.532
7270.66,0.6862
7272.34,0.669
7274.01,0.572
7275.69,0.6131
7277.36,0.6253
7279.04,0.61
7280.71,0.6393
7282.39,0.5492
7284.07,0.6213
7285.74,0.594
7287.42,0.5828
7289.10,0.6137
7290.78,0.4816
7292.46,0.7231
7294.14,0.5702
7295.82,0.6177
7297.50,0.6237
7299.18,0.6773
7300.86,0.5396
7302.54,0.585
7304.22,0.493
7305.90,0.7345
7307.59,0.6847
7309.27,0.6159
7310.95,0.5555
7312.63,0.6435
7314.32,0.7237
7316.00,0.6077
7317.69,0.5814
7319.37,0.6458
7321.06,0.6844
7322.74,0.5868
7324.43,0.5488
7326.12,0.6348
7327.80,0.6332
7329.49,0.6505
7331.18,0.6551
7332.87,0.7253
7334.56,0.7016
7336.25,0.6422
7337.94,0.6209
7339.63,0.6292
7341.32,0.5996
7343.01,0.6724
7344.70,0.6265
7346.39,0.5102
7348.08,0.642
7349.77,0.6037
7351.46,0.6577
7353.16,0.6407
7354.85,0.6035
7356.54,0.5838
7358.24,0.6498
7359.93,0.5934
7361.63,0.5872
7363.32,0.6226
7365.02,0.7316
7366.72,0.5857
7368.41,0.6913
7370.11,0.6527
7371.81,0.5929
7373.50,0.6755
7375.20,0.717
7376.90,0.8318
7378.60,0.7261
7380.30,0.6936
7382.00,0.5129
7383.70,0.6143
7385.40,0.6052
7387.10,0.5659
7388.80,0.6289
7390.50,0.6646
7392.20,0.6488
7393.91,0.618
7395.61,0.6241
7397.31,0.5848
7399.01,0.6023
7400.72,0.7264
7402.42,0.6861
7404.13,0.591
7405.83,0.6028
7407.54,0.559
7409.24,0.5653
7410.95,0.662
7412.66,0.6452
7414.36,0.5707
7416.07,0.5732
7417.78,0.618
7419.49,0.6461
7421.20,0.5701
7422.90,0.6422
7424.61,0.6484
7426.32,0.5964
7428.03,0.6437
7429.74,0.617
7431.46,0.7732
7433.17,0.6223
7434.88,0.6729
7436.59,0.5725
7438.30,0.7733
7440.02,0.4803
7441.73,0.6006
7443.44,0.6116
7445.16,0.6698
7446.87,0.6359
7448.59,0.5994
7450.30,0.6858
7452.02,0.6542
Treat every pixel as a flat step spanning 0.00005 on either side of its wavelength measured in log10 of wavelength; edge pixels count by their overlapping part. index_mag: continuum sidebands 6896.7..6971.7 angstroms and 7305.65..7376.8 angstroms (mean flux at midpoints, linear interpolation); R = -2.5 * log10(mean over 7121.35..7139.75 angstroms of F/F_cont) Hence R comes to 0.075 mag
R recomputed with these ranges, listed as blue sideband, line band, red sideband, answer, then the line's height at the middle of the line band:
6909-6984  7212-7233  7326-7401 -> 0.10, 0.639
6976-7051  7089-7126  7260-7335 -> 0.07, 0.631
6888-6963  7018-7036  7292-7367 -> 0.05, 0.638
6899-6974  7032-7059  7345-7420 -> 0.01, 0.641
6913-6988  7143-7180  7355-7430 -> 0.09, 0.635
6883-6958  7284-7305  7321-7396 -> 0.08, 0.638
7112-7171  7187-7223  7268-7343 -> 0.04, 0.601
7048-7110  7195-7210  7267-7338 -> 0.08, 0.61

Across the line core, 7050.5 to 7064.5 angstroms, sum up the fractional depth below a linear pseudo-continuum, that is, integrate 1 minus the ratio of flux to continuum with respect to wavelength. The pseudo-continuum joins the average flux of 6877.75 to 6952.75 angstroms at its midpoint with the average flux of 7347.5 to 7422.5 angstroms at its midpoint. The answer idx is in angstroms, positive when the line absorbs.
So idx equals 0.8 angstroms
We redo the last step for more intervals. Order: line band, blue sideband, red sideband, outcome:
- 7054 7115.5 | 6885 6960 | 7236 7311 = 3.3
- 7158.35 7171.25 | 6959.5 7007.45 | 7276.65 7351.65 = 1.3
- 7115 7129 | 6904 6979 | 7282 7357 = 0.7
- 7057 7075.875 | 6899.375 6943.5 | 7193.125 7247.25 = 0.8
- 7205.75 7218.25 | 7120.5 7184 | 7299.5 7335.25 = 0.5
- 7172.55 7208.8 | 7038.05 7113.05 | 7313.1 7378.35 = 1.9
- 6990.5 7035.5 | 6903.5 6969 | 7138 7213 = -0.7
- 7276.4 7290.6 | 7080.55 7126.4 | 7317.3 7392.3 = 0.6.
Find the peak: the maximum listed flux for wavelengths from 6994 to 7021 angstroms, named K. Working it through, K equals 0.7229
